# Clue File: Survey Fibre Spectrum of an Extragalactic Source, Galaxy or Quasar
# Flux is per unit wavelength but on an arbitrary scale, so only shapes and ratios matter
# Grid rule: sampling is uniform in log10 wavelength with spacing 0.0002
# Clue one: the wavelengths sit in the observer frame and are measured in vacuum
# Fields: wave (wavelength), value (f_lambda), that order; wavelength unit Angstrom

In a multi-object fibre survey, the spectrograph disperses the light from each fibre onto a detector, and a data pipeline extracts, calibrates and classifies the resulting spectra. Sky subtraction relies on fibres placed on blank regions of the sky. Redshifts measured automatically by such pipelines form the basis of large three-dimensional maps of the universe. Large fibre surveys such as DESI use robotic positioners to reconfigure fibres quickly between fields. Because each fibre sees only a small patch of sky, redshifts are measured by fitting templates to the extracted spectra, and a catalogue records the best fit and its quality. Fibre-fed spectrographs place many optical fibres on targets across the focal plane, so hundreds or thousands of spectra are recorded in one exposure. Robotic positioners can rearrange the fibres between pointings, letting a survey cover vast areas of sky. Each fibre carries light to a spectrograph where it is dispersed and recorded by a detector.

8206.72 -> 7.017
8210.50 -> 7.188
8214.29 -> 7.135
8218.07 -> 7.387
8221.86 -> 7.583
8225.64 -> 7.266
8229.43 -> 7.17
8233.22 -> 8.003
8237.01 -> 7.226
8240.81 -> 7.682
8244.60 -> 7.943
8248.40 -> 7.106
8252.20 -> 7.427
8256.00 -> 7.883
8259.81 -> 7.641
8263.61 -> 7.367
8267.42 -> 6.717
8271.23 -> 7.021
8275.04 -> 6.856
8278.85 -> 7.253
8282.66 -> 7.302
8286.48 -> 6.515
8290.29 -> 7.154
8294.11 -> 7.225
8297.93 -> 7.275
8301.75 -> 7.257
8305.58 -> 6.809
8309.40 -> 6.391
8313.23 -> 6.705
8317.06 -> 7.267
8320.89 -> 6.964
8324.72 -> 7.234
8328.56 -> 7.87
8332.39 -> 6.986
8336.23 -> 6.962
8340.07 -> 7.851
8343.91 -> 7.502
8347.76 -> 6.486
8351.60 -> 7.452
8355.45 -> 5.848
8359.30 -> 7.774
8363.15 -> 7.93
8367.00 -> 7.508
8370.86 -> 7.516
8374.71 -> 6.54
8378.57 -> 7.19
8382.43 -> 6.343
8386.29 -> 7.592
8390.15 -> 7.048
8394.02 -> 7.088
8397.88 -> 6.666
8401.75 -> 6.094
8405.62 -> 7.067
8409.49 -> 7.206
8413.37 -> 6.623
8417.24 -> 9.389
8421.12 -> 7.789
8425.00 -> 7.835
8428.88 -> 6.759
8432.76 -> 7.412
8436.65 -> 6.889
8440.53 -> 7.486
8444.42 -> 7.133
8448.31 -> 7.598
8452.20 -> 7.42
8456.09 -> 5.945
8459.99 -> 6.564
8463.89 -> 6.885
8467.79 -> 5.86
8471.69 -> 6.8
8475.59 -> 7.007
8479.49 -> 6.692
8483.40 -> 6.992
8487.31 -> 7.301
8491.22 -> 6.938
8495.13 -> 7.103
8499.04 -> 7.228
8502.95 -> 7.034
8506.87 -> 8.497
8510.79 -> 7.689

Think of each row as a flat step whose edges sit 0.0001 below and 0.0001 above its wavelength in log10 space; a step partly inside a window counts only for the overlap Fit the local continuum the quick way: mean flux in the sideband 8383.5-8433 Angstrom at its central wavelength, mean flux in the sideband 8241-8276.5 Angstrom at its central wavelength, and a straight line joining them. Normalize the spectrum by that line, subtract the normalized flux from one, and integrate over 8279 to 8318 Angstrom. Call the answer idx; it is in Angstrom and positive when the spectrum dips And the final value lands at 1.8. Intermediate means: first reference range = 7.35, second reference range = 7.25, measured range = 7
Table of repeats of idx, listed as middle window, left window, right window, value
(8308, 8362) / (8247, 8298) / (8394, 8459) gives 0.6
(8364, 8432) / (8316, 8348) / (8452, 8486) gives -2.3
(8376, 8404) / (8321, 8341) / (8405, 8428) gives 2.6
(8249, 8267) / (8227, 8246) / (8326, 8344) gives 0.2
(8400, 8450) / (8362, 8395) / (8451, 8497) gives -2.5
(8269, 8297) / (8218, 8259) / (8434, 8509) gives 1.4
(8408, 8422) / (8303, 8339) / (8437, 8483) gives -1.7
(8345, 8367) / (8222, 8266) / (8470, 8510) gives 0.6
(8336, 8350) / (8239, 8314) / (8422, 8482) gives -0.3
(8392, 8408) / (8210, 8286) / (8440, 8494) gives 0.6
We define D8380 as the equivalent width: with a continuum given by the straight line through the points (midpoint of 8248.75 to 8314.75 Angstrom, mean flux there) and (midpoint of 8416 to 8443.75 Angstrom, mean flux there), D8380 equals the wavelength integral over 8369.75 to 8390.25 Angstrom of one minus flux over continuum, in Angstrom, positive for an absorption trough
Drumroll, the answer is 1.12 Angstrom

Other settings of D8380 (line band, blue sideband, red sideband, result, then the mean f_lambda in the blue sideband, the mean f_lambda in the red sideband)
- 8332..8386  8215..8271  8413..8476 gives 0.9 Angstrom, 7.44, 7.16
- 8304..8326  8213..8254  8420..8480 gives 1.2 Angstrom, 7.45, 7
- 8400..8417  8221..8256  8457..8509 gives 0.3 Angstrom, 7.51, 6.97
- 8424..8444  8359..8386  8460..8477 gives -1.2 Angstrom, 7.25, 6.62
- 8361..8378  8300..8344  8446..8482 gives -0.9 Angstrom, 7.14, 6.76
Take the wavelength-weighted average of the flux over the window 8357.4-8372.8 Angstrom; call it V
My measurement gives 7.68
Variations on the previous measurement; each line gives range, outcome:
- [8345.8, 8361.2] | 6.89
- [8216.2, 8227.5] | 7.41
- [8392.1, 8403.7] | 6.62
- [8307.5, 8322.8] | 6.83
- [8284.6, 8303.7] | 7.09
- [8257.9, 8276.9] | 7.12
